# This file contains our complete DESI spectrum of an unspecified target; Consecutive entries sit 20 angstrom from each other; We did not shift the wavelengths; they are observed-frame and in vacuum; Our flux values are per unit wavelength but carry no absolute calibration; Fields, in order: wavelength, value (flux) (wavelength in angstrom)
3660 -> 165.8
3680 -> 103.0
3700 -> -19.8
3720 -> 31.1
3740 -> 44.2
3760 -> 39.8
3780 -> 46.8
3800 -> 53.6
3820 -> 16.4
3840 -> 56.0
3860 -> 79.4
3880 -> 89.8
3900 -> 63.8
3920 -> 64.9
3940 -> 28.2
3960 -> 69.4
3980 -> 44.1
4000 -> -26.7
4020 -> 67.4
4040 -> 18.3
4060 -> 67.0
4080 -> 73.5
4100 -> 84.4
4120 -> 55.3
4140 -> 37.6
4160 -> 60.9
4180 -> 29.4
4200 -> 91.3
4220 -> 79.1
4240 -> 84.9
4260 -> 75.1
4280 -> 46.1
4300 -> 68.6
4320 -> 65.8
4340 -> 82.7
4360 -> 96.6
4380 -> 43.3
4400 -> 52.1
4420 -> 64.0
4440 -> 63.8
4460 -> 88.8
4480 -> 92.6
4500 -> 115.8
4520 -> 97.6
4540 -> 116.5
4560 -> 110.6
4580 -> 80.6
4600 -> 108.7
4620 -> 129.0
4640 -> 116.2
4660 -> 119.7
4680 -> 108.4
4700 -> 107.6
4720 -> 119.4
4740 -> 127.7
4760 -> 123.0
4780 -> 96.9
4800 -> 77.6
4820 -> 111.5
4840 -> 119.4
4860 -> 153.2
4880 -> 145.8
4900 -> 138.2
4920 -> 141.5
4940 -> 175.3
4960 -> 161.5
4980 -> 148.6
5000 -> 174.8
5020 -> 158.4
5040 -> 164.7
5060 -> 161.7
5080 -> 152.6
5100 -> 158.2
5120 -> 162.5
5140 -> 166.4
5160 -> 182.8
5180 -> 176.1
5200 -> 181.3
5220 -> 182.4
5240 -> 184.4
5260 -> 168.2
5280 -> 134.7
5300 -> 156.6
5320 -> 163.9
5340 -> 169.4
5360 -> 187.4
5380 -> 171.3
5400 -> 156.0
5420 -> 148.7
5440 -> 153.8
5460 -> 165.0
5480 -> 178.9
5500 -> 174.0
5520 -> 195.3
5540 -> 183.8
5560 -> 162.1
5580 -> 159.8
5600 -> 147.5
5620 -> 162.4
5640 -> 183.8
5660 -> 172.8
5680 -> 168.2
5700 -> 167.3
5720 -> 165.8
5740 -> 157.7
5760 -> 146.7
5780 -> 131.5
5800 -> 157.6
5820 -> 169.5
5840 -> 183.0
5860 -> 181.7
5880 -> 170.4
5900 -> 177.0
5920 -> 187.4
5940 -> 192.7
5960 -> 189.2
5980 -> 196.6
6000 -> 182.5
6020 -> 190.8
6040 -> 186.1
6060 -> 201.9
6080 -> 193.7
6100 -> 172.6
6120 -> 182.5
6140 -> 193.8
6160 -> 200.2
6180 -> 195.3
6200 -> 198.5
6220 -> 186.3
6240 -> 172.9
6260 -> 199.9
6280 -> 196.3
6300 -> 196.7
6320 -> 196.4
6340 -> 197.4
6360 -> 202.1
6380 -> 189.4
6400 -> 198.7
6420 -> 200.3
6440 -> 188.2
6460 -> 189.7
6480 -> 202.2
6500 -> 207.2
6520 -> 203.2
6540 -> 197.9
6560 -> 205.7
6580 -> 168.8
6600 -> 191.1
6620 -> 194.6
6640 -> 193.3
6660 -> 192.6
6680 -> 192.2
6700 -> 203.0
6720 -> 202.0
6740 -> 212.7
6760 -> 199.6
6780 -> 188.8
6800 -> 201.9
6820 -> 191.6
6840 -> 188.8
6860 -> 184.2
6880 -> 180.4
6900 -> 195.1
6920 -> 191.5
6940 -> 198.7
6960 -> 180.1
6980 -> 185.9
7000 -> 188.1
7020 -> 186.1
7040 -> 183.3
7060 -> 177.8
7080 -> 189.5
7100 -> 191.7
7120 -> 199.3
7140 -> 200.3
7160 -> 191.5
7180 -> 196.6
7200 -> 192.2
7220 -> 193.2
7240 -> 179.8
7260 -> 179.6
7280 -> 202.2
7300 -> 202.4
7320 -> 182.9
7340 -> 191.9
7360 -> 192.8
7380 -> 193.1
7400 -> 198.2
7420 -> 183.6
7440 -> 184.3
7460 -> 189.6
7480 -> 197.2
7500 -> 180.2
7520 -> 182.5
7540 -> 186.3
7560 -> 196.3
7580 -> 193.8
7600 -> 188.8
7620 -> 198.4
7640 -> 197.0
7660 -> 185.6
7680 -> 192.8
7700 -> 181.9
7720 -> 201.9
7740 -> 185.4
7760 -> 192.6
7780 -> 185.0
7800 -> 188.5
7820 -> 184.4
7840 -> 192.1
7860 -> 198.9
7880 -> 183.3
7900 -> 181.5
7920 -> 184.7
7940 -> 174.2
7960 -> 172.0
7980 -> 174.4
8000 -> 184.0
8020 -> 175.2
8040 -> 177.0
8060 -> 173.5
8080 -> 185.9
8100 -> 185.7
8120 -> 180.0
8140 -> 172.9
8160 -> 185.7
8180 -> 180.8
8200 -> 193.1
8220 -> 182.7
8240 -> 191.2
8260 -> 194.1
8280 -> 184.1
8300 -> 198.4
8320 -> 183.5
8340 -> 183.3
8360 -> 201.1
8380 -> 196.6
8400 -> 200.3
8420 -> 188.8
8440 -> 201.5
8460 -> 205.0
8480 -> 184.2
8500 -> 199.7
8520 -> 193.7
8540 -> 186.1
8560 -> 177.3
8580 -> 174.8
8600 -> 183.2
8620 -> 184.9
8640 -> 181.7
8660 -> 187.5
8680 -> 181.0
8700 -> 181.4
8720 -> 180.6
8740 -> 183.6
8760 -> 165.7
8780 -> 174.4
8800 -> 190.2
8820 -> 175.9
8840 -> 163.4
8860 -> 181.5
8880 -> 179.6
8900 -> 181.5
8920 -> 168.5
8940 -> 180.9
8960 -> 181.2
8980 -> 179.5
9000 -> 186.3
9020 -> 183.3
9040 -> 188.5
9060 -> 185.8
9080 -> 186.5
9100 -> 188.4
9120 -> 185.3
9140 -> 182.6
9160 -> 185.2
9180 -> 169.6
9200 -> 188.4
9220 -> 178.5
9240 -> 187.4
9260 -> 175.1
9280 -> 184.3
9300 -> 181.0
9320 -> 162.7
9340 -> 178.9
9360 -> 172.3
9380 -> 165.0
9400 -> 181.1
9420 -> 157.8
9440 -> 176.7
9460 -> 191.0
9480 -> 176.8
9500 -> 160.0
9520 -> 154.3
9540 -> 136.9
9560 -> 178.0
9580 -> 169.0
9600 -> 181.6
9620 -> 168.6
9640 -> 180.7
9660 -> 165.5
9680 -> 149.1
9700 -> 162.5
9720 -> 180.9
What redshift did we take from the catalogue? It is 0.117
